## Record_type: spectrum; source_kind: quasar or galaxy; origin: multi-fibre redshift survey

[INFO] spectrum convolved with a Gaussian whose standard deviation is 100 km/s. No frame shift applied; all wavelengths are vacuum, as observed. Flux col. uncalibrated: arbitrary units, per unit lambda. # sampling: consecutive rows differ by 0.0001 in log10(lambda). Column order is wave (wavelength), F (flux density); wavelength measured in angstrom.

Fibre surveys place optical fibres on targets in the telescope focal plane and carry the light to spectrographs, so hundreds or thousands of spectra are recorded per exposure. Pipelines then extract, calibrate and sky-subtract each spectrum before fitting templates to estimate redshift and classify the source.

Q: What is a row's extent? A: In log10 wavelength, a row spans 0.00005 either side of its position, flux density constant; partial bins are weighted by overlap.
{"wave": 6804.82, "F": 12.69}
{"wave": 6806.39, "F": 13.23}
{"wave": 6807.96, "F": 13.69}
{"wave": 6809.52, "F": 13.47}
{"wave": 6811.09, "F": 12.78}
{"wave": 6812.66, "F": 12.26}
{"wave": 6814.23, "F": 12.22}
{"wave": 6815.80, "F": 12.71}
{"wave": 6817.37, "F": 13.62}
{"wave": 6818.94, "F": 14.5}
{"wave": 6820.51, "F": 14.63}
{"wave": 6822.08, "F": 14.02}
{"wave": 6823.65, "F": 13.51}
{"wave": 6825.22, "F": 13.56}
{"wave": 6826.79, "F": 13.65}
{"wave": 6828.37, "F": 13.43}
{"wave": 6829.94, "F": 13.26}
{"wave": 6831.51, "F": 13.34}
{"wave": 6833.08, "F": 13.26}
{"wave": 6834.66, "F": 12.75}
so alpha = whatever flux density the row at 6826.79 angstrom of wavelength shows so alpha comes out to 13.65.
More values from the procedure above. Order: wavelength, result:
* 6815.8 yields 12.71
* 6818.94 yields 14.5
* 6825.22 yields 13.56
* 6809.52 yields 13.47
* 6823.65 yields 13.51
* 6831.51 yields 13.34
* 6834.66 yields 12.75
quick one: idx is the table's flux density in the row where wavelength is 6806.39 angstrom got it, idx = 13.23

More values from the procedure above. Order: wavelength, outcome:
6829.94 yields 13.26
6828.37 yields 13.43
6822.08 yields 14.02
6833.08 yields 13.26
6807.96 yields 13.69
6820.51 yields 14.63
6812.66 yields 12.26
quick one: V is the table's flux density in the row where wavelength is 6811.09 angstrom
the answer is 12.78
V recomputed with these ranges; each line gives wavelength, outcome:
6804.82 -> 12.69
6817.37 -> 13.62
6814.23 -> 12.22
